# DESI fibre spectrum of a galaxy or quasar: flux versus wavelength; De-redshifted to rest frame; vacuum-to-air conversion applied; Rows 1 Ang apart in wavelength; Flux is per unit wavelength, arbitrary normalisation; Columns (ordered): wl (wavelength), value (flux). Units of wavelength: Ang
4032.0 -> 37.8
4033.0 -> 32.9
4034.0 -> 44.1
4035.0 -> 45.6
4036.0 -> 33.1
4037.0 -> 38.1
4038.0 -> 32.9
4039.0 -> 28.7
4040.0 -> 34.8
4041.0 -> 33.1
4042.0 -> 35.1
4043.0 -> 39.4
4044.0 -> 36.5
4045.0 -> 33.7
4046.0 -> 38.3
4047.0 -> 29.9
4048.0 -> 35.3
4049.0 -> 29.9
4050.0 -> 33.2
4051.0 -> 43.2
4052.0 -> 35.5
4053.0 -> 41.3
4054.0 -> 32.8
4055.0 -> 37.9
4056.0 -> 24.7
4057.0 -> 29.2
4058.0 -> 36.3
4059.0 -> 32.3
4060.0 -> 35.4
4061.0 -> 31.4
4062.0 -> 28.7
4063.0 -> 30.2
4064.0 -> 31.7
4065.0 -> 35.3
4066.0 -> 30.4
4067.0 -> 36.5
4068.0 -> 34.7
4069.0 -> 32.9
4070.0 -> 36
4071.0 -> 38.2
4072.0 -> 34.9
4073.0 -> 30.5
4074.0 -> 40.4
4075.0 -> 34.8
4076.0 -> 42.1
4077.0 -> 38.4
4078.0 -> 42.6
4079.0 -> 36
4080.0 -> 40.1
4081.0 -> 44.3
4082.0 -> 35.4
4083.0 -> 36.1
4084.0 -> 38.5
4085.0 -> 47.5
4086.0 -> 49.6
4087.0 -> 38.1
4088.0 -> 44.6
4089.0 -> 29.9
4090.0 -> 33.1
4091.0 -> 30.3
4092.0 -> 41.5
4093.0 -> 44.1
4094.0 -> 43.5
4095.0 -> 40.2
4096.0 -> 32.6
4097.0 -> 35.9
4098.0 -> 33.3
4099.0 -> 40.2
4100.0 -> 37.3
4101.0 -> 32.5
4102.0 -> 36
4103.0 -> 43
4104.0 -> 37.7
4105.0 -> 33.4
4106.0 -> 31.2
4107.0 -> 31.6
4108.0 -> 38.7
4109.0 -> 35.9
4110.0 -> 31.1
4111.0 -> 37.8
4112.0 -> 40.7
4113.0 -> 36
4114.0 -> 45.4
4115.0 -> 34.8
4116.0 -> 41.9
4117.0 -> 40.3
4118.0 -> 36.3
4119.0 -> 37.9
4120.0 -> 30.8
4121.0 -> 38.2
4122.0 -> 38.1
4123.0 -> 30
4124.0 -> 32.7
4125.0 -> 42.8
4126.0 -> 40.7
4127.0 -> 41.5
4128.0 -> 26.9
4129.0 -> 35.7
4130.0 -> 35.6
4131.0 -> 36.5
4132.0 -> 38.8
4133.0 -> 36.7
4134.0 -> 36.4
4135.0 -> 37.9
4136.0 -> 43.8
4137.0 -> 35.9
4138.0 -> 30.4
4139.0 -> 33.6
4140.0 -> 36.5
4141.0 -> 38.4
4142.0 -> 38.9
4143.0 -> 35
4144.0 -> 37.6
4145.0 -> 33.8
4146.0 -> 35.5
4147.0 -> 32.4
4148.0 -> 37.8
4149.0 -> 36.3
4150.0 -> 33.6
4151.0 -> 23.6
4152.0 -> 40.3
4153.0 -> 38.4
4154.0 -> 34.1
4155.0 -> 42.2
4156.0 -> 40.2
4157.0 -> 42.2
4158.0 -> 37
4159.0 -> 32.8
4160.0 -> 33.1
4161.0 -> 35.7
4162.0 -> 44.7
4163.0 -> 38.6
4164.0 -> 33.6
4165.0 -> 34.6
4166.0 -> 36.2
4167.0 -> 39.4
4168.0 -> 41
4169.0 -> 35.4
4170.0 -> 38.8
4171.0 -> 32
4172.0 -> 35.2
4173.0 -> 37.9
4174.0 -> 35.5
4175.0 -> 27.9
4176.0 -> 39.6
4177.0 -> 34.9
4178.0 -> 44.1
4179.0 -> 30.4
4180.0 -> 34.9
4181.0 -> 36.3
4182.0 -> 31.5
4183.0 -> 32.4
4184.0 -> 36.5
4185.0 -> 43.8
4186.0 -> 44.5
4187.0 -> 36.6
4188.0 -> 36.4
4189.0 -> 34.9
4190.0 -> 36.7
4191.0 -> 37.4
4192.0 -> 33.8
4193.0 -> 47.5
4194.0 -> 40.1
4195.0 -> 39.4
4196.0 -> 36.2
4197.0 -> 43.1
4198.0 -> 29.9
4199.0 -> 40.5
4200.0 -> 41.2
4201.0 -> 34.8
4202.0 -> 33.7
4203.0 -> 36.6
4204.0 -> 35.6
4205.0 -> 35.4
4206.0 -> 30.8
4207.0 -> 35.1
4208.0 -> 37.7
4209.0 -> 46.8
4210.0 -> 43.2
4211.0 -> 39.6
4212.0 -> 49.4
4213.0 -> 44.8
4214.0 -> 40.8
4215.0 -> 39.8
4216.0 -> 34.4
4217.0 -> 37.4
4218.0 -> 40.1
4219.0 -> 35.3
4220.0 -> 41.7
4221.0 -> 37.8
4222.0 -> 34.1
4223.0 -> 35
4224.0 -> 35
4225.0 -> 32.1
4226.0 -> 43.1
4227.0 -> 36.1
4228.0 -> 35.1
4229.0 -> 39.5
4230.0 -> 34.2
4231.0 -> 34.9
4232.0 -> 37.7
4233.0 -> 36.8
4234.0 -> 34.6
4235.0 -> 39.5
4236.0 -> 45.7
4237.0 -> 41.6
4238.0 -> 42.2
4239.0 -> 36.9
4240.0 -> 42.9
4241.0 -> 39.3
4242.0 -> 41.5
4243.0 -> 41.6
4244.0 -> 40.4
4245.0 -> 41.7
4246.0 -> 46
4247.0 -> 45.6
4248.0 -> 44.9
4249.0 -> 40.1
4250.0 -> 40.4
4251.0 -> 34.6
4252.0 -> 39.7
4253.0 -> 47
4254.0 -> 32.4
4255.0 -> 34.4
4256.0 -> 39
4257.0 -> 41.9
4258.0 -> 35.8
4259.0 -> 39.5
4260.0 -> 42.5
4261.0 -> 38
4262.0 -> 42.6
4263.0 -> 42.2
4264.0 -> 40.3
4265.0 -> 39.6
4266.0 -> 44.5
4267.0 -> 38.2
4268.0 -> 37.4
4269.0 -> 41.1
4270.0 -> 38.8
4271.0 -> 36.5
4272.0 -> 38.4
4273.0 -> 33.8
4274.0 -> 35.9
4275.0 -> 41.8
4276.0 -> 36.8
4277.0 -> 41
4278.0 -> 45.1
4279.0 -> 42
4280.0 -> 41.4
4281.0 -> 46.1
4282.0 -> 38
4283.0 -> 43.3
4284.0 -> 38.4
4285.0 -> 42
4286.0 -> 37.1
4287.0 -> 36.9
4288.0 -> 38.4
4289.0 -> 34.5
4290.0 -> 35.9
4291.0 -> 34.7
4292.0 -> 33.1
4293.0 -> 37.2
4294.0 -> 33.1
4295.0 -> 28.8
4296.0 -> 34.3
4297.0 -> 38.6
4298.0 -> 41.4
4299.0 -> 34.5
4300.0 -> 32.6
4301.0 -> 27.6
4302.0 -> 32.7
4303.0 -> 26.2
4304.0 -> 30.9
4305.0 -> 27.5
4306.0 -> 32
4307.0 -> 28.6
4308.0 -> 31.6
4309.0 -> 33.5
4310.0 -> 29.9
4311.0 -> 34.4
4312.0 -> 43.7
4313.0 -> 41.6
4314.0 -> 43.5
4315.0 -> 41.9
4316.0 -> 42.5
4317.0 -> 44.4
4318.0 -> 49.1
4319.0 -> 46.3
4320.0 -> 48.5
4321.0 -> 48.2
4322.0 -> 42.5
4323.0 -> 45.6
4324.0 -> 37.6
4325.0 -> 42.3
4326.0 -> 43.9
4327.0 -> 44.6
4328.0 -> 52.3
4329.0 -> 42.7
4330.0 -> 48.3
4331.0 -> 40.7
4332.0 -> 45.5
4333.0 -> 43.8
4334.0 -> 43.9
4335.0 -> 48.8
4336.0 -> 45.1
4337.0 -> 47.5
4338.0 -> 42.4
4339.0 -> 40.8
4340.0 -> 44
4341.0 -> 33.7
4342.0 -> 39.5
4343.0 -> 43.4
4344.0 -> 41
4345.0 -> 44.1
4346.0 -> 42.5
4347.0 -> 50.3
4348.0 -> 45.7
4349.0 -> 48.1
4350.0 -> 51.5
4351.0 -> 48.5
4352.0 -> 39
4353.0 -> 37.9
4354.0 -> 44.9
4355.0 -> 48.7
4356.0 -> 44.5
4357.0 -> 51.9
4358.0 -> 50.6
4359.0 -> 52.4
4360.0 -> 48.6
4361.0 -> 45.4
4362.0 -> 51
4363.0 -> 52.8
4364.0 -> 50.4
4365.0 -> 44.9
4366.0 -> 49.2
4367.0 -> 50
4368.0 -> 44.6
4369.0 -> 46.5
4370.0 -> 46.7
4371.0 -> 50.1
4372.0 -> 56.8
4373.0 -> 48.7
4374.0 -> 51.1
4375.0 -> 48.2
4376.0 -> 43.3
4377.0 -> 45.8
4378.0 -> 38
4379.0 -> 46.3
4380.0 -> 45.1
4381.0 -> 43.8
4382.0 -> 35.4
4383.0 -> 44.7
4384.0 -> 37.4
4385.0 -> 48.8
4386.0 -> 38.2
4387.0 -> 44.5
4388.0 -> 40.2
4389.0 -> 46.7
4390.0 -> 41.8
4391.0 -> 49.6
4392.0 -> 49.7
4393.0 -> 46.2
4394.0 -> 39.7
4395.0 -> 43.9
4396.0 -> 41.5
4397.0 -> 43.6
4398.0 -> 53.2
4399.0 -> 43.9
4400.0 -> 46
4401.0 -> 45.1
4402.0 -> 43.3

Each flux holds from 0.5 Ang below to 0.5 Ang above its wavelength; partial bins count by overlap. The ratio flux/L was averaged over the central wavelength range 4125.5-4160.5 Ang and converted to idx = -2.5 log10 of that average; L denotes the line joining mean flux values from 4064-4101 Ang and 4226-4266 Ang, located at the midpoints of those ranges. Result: 0.06 mag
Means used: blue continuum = 37.6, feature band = 36.3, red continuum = 39.8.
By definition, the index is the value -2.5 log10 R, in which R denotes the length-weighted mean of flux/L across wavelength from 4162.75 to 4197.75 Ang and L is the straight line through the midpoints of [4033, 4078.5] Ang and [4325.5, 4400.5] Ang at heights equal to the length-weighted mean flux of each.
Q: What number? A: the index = 0.07 mag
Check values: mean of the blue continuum 35.1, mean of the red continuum 45.5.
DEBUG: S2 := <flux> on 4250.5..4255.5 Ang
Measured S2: 37.6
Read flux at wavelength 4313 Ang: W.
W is 41.6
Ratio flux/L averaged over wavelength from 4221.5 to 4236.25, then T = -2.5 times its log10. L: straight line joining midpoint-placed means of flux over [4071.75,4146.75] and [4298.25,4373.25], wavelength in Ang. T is 0.10 mag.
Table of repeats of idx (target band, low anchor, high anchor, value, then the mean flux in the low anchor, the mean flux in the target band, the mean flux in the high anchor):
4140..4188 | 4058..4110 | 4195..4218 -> 0.04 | 36.6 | 36.5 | 38.5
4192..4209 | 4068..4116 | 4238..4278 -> 0.05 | 37.6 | 37.5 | 40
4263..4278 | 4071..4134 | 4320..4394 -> 0.09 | 37.5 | 39.2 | 45.5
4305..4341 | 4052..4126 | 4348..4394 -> 0.07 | 36.5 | 42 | 46.3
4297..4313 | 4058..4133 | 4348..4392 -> 0.32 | 36.8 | 33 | 46.4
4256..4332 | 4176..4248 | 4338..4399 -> 0.09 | 38.5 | 39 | 45.6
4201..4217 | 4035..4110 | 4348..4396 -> 0.05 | 36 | 38.7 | 46.2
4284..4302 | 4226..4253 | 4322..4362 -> 0.20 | 39.9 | 35.3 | 45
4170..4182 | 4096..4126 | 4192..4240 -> 0.07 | 36.6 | 35.3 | 38.4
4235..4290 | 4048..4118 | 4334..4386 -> 0.06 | 36.5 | 40.1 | 45.8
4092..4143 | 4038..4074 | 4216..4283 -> -0.04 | 34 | 36.9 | 39.3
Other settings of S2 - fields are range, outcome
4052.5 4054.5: 37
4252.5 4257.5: 38.9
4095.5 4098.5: 33.9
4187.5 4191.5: 36.3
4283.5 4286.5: 39.2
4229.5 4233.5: 35.9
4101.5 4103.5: 39.5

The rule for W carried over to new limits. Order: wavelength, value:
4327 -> 44.6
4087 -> 38.1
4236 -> 45.7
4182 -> 31.5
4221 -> 37.8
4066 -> 30.4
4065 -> 35.3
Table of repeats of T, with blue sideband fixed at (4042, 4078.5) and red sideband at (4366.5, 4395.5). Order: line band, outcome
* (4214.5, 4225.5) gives 0.10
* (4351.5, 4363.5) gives -0.07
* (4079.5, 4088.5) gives -0.17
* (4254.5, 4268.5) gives 0.04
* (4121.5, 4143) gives 0.02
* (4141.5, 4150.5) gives 0.06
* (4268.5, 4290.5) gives 0.07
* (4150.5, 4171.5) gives 0.04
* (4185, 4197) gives 0.00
